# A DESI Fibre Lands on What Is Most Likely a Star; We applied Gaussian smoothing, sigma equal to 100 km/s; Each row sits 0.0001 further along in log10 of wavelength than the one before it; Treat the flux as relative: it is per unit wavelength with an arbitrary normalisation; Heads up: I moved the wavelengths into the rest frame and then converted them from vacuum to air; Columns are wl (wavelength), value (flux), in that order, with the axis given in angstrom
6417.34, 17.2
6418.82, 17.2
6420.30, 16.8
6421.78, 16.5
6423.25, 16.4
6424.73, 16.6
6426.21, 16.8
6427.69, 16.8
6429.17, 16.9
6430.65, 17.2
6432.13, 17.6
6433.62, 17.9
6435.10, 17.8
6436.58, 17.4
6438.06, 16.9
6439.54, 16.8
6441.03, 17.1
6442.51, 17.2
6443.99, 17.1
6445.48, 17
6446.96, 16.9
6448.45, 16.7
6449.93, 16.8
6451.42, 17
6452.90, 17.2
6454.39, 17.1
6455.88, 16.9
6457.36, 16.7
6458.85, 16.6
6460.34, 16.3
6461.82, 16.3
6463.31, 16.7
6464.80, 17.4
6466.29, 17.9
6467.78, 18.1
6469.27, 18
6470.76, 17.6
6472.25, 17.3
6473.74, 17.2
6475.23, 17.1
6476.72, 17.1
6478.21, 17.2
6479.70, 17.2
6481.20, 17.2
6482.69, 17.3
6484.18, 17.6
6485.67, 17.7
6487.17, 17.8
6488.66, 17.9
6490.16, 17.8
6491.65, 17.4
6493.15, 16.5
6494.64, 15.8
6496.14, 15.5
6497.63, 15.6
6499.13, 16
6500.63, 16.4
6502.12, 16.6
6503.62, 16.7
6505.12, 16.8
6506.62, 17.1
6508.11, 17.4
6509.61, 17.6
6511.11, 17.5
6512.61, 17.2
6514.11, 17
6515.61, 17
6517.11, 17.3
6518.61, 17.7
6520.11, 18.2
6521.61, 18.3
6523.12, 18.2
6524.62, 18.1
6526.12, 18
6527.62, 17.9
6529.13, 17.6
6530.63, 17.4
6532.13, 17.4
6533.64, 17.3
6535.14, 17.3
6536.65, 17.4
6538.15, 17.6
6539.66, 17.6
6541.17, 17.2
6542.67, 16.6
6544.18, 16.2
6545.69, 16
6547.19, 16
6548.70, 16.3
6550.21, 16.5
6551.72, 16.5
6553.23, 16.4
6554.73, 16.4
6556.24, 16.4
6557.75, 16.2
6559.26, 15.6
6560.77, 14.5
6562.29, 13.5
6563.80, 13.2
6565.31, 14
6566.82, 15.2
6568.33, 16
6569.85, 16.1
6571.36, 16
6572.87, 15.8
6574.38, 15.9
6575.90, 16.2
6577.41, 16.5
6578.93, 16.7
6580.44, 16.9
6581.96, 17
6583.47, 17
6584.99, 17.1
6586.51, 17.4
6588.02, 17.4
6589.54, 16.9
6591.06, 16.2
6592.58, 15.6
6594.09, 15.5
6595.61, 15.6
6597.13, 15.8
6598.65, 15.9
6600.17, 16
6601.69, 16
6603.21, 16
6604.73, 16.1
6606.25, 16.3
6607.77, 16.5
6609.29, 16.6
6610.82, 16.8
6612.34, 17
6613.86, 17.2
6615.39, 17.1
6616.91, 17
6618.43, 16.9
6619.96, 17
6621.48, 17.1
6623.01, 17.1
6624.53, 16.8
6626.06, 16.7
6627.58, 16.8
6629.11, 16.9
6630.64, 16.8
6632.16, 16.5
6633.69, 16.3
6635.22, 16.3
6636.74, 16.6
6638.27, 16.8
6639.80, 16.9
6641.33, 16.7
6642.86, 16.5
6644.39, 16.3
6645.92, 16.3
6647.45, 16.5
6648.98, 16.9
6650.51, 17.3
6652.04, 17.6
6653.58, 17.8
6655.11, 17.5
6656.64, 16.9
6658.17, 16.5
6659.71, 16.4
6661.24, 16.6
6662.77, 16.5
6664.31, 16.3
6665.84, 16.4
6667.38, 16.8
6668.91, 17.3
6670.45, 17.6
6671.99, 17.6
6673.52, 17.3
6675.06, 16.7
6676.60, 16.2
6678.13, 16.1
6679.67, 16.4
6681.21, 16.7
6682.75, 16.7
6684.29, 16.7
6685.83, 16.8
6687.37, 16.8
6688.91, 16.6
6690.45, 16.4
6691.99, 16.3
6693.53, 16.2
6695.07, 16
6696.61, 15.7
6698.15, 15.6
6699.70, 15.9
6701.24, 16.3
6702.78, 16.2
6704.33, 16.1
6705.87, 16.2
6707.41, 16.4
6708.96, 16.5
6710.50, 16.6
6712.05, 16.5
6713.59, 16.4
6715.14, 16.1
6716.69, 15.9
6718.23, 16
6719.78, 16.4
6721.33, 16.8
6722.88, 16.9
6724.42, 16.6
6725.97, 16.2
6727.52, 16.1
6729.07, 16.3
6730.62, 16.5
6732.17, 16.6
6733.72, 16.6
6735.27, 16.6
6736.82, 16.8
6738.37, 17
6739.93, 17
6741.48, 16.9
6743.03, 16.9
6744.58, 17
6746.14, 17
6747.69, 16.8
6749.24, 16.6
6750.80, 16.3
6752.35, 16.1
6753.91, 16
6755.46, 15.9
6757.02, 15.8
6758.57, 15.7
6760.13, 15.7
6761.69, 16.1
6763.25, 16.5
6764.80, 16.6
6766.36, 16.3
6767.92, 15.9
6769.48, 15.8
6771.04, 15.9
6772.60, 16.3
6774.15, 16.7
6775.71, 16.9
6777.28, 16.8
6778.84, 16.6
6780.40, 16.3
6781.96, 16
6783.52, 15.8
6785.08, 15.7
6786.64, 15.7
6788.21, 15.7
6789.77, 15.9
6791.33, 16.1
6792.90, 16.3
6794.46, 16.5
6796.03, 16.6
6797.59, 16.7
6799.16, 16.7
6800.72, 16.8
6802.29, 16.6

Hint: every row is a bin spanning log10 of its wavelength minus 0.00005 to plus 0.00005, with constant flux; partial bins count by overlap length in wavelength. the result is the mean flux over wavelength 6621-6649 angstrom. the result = 16.7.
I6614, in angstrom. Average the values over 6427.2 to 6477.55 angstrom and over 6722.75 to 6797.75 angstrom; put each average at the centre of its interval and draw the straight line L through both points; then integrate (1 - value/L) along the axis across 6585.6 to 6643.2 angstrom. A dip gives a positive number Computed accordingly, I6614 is 0.53 angstrom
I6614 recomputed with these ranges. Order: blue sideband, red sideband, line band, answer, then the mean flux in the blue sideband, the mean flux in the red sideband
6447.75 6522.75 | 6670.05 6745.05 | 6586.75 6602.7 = 0.64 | 17.1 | 16.5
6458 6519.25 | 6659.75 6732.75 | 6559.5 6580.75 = 1.77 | 17.1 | 16.5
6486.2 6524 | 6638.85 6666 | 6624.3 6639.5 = 0.16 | 17.1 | 16.8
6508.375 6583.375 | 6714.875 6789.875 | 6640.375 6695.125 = -0.90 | 16.6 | 16.3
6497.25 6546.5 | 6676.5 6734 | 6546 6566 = 1.82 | 17.2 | 16.4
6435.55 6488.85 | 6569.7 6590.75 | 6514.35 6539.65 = -1.15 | 17.2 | 16.6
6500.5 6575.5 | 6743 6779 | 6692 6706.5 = 0.34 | 16.7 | 16.3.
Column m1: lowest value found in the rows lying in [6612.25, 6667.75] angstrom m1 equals 16.3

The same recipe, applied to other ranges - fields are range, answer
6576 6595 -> 15.5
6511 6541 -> 17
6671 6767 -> 15.6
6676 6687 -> 16.1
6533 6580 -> 13.2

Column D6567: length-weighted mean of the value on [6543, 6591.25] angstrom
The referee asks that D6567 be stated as 16.1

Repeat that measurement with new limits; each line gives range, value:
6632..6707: 16.6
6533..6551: 16.8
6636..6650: 16.6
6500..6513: 17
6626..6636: 16.6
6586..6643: 16.6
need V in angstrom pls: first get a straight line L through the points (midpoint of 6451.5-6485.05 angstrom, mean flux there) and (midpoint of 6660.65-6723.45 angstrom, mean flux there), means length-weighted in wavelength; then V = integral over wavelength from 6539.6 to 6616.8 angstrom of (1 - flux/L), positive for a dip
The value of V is 3.00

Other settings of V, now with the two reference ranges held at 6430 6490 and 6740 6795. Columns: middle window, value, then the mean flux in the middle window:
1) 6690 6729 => 0.5 angstrom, 16.3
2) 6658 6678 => -0.2 angstrom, 16.8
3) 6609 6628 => -0.2 angstrom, 16.9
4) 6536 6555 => 0.3 angstrom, 16.7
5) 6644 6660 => -0.3 angstrom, 16.9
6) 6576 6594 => 0.1 angstrom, 16.7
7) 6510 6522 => -0.3 angstrom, 17.5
